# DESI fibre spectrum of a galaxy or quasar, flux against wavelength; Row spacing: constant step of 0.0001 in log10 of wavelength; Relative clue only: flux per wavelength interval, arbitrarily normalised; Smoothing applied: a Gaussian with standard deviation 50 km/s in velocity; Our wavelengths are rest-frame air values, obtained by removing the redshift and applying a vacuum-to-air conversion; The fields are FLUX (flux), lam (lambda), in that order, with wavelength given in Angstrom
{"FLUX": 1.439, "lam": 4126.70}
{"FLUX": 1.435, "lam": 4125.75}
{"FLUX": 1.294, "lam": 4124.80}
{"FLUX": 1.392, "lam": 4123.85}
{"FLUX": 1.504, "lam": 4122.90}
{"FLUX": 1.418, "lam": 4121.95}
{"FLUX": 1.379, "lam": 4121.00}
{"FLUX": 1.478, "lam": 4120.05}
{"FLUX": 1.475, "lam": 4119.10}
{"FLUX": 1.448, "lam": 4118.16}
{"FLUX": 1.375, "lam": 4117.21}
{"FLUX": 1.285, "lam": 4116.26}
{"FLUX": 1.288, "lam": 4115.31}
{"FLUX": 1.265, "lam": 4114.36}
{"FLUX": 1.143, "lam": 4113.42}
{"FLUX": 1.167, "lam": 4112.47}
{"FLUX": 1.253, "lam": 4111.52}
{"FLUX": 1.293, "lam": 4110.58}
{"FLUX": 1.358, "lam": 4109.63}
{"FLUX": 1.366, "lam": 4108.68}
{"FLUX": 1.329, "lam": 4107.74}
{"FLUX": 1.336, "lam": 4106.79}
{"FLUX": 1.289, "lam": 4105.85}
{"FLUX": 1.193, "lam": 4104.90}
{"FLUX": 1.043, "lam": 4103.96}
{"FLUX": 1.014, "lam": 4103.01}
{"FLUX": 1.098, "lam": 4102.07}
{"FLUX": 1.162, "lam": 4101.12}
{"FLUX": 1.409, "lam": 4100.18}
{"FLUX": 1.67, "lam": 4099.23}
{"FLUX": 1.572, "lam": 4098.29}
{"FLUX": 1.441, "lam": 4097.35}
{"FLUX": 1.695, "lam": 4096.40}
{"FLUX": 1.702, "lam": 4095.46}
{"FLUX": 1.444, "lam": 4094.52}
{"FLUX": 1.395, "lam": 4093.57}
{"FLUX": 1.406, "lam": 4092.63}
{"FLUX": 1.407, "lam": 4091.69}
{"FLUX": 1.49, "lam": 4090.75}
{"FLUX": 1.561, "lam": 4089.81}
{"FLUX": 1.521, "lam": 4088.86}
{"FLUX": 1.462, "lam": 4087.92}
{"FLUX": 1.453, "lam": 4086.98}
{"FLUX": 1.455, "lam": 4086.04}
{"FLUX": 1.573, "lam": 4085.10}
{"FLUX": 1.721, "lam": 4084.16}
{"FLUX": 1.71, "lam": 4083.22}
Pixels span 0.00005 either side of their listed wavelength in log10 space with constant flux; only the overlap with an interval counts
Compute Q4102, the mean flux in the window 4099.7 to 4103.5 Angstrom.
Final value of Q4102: 1.17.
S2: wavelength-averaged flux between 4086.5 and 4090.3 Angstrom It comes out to 1.5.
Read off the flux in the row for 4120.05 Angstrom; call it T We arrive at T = 1.478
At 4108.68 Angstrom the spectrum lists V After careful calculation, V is 1.366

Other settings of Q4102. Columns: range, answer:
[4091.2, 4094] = 1.41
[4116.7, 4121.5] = 1.43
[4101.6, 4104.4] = 1.05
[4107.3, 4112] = 1.32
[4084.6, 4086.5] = 1.52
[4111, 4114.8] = 1.21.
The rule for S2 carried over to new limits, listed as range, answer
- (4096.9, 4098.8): 1.52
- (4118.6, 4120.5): 1.48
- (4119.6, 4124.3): 1.43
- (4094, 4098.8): 1.57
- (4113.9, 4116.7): 1.28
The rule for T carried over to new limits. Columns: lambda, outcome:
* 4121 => 1.379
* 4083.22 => 1.71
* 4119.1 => 1.475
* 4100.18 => 1.409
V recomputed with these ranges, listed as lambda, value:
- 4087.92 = 1.462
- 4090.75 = 1.49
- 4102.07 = 1.098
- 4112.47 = 1.167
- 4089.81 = 1.561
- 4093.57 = 1.395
